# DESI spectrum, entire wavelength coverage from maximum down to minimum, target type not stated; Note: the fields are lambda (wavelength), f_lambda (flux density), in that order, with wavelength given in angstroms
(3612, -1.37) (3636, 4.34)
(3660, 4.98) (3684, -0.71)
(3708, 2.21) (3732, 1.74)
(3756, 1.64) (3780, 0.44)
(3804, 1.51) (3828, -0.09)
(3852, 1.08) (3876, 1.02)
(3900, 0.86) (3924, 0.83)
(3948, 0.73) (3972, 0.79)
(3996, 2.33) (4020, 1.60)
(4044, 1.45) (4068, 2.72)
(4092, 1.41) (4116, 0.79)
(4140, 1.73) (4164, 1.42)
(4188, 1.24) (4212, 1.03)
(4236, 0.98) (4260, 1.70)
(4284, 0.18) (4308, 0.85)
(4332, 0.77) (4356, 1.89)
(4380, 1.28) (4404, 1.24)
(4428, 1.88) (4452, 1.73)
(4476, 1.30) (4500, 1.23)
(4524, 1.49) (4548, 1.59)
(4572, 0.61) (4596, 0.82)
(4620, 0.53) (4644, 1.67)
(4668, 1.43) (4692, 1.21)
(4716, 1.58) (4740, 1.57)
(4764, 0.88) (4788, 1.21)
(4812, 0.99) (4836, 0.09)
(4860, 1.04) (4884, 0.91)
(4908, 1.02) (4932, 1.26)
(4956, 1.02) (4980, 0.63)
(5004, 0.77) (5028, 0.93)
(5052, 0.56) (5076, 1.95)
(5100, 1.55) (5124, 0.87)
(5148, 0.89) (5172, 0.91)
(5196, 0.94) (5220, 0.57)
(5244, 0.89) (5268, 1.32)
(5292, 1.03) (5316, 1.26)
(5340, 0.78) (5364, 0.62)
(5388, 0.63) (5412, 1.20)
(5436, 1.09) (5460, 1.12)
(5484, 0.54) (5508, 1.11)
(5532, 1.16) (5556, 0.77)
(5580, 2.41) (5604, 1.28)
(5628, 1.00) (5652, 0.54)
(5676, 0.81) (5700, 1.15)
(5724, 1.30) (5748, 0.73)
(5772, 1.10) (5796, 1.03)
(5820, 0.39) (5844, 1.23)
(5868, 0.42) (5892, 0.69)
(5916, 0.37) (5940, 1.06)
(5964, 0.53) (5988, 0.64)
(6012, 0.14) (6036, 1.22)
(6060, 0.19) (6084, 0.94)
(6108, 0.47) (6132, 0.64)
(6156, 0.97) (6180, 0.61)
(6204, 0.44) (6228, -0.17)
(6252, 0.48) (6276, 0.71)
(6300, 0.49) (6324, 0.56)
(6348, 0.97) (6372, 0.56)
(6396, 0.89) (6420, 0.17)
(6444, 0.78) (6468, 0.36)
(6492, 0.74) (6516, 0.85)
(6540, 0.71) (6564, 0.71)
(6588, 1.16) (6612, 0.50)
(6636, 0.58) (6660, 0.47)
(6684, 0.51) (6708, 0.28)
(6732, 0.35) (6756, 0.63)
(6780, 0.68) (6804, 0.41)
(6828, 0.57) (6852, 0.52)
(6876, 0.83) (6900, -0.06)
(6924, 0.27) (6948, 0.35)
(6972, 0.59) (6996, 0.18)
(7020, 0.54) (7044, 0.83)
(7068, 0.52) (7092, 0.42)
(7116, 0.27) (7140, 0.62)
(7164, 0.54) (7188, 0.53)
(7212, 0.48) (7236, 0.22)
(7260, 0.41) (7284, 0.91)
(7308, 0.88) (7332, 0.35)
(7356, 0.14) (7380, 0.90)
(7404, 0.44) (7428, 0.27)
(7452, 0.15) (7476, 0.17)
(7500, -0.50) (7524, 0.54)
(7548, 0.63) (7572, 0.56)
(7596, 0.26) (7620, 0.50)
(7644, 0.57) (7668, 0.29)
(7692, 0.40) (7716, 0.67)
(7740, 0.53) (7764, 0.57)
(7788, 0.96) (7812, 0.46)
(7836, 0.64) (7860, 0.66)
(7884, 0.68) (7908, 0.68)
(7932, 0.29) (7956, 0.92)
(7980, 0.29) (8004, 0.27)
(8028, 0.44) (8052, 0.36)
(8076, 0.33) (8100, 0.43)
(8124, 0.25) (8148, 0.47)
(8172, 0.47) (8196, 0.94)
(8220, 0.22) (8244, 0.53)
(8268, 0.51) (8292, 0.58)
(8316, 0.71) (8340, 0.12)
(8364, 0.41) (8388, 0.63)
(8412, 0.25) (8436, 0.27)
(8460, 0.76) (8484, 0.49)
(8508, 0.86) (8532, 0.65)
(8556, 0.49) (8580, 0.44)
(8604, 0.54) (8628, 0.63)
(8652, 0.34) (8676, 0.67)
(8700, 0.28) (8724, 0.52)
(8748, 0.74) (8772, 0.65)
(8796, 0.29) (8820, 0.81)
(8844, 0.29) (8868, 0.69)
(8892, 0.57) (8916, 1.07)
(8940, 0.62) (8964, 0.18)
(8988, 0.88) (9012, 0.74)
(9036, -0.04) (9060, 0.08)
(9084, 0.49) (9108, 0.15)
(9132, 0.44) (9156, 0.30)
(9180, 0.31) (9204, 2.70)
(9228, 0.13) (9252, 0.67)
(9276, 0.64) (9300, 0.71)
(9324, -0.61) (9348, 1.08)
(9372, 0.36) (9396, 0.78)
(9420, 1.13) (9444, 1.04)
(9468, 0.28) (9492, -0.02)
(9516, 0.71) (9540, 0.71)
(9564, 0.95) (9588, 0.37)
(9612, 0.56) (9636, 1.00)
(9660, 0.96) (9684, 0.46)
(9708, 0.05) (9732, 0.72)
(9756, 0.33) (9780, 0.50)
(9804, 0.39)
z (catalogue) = 1.469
